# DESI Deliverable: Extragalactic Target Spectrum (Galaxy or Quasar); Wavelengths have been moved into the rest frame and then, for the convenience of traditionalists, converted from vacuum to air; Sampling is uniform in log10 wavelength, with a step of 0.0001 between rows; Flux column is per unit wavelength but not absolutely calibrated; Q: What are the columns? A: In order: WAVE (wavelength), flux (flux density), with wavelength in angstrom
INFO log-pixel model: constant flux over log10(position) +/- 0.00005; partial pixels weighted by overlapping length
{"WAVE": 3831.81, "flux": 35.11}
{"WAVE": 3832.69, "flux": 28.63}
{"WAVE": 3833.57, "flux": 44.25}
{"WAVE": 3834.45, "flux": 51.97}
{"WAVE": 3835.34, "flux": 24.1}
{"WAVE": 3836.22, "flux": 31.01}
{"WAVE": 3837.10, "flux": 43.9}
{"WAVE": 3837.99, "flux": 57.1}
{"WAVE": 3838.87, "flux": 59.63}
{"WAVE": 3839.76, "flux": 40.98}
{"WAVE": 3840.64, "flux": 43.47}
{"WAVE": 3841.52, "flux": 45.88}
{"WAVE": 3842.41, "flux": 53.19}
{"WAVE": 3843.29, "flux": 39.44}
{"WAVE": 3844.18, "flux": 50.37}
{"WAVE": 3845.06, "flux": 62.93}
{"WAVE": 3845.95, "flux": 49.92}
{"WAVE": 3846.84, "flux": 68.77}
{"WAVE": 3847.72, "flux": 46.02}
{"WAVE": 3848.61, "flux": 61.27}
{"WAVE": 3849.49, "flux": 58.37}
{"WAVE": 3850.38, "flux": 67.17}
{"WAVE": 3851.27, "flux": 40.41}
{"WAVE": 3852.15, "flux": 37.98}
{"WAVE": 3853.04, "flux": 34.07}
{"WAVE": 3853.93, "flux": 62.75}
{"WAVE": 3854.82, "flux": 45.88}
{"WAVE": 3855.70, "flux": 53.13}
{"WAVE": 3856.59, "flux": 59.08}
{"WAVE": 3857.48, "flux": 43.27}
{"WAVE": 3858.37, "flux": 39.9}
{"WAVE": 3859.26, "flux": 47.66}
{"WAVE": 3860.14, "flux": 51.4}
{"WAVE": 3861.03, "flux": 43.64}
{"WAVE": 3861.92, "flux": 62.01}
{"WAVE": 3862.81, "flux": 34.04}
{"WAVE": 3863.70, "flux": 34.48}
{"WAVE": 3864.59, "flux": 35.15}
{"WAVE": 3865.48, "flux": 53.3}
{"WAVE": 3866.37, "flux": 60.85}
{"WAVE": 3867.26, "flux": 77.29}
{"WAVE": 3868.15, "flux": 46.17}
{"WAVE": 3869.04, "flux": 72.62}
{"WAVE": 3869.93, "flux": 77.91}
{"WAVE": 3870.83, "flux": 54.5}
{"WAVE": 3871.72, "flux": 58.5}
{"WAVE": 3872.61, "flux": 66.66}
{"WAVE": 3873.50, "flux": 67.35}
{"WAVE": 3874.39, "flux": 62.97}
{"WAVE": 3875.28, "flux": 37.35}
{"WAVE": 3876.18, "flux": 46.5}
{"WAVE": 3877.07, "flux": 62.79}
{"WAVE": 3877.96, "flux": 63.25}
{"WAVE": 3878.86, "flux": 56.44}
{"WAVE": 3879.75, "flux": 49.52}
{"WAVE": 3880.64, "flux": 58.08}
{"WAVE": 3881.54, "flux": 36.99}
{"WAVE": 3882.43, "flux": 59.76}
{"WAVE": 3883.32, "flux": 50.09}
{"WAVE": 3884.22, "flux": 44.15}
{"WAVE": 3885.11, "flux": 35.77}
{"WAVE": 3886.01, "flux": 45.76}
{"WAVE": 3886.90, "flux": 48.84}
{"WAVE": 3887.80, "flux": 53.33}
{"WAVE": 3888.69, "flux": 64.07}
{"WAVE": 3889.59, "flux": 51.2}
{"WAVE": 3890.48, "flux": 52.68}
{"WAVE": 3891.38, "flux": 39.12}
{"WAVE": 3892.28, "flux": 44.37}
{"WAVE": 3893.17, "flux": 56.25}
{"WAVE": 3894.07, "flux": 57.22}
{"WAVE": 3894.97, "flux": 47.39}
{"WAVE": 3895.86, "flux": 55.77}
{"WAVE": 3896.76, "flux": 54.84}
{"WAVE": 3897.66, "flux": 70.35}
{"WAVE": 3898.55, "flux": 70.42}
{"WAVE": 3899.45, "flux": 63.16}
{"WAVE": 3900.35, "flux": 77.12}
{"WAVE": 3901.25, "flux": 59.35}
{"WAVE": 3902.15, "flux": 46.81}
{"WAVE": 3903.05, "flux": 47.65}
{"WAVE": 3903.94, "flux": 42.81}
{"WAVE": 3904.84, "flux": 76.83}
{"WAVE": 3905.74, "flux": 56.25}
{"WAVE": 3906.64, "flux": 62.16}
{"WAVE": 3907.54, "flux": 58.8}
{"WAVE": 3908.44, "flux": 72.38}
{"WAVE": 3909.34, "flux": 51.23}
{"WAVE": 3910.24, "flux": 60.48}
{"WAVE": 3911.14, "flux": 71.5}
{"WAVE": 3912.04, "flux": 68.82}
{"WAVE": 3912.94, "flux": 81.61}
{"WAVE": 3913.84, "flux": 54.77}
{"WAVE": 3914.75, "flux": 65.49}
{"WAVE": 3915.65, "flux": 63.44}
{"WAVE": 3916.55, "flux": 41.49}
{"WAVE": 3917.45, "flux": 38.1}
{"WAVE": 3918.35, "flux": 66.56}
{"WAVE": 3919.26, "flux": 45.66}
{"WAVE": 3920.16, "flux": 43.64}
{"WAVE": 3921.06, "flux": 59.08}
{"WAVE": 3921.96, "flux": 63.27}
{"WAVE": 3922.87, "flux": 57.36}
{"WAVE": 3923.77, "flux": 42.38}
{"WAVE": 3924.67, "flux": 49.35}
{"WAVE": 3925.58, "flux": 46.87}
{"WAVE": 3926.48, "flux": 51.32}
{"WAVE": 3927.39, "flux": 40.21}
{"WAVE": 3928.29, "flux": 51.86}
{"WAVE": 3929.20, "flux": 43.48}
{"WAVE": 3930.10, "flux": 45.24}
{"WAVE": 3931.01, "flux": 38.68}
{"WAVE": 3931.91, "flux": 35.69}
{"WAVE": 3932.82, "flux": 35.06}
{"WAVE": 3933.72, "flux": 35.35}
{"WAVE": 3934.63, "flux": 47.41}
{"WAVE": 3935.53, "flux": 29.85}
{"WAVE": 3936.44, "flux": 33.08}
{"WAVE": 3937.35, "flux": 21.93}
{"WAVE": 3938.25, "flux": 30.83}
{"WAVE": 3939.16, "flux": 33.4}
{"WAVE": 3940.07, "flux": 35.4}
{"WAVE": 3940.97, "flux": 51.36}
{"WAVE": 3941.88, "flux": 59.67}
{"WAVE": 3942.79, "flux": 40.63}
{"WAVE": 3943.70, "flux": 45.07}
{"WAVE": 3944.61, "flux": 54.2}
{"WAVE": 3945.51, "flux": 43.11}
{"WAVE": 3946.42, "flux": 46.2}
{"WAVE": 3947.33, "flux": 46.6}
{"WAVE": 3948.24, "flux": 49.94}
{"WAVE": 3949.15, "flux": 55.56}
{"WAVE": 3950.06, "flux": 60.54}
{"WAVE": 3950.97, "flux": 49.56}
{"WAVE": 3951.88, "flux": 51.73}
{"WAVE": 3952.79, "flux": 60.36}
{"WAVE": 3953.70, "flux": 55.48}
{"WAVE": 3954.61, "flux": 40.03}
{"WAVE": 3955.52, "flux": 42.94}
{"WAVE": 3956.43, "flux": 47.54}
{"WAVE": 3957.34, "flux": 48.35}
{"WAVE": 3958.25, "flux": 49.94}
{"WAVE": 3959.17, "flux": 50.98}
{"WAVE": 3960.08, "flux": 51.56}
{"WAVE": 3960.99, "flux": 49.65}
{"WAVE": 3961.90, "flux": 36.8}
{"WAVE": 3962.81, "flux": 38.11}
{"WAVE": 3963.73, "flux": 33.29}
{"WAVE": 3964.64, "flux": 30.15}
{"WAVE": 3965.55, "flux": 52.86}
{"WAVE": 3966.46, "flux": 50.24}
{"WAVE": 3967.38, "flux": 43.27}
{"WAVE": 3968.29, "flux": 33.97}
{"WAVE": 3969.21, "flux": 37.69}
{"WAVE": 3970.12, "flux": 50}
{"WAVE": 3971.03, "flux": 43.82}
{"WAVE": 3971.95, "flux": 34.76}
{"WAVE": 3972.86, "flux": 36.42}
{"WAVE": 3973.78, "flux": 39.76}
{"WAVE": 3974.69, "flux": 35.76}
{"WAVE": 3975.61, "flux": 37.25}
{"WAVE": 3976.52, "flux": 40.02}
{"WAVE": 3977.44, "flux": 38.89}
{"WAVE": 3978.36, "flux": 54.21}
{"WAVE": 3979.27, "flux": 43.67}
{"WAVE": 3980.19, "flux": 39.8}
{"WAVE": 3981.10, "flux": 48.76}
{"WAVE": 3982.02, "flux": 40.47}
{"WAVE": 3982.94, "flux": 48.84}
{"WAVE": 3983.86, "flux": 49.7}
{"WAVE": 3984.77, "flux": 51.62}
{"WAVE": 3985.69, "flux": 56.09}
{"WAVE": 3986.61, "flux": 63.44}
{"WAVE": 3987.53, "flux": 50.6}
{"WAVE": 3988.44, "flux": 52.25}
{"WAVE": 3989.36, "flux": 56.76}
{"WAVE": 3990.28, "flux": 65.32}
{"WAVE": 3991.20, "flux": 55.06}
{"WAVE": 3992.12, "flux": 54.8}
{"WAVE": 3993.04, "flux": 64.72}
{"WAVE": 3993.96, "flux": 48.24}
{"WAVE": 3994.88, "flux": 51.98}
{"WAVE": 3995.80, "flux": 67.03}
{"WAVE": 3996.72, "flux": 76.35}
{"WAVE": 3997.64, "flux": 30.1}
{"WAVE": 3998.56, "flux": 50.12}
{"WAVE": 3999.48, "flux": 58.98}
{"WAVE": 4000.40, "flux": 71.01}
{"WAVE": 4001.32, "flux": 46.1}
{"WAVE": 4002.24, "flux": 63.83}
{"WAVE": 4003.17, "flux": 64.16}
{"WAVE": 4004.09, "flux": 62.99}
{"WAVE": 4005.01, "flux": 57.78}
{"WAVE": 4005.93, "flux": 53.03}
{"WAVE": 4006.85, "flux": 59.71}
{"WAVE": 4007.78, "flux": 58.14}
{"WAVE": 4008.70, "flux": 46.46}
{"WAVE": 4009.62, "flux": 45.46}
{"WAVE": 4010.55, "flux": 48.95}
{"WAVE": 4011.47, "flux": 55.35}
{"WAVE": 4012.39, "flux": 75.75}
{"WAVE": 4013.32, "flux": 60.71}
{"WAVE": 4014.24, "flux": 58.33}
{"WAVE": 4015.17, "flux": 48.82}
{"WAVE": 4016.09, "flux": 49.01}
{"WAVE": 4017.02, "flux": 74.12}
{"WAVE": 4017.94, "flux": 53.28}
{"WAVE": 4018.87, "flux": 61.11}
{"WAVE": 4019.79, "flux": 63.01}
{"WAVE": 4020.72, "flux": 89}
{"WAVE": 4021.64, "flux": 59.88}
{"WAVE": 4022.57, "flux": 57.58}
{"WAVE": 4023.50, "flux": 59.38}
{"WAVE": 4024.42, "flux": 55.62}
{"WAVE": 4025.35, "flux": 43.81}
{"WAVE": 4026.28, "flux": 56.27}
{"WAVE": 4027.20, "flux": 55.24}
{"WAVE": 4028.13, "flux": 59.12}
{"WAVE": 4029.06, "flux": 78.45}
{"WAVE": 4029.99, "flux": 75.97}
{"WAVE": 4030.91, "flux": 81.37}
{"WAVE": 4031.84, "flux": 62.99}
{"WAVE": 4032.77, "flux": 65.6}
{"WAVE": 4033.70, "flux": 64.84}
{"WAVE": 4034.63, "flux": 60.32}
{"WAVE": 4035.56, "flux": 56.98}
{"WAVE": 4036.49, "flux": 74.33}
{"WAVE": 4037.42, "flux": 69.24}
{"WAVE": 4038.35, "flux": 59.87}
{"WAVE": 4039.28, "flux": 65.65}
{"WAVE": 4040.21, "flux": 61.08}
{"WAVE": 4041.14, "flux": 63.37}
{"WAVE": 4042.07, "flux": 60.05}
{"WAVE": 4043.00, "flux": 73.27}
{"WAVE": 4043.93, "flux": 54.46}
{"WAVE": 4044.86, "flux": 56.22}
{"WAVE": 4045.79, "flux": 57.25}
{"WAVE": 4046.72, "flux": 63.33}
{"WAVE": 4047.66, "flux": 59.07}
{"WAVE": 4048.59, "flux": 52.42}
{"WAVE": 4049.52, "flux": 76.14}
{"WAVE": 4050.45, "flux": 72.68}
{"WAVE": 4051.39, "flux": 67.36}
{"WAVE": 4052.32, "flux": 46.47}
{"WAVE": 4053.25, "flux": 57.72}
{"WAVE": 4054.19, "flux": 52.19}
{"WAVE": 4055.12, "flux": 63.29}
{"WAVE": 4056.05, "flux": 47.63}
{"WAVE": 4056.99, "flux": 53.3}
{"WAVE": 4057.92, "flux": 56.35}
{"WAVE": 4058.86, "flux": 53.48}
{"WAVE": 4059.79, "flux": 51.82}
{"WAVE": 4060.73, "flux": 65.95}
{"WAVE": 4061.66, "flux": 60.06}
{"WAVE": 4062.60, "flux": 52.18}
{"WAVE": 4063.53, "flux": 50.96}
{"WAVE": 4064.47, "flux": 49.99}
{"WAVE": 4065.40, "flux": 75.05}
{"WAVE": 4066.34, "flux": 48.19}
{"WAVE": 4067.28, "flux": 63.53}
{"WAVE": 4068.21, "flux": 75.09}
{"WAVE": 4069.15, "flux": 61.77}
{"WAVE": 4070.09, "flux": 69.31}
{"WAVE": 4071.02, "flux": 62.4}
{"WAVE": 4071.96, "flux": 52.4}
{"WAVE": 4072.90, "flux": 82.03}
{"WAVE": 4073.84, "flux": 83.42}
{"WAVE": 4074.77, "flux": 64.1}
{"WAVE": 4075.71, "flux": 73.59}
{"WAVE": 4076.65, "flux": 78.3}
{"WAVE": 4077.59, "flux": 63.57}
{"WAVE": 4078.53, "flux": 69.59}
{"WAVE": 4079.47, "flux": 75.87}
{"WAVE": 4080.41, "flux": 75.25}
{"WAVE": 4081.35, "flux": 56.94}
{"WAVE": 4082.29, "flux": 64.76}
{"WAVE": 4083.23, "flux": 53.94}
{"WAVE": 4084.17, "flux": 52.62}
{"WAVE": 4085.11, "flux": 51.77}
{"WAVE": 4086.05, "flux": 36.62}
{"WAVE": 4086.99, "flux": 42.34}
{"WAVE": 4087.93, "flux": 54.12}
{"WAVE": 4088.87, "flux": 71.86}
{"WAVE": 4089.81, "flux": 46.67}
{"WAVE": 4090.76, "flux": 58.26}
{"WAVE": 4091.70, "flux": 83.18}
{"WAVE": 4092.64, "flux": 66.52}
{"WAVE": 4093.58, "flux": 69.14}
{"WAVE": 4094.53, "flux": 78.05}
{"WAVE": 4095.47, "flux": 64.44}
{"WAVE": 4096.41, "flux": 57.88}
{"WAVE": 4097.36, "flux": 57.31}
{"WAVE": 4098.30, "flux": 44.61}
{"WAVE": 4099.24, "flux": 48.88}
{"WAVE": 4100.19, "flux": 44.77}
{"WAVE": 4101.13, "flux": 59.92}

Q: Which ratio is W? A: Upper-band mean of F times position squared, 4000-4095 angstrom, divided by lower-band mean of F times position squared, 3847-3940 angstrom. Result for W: 1.27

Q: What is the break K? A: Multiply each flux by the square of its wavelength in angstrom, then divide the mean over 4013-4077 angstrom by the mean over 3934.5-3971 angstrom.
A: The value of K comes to 1.45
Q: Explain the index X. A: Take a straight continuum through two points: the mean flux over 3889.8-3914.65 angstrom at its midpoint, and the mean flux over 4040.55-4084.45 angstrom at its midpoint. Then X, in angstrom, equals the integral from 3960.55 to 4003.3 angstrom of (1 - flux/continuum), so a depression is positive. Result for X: 8.6 angstrom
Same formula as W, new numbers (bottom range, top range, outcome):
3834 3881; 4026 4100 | 1.32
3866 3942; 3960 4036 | 1.07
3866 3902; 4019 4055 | 1.21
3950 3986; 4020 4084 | 1.46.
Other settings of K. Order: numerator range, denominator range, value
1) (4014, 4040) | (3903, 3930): 1.19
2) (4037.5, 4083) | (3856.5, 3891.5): 1.30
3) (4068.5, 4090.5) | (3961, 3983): 1.61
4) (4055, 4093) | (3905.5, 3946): 1.34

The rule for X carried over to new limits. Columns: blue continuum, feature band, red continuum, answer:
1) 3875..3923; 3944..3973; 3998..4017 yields 5.3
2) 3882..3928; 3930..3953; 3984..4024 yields 5.3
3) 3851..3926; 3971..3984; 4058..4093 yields 3.6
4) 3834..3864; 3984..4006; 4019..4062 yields 0.5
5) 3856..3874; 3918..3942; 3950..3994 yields 2.9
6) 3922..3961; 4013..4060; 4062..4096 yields -2.8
